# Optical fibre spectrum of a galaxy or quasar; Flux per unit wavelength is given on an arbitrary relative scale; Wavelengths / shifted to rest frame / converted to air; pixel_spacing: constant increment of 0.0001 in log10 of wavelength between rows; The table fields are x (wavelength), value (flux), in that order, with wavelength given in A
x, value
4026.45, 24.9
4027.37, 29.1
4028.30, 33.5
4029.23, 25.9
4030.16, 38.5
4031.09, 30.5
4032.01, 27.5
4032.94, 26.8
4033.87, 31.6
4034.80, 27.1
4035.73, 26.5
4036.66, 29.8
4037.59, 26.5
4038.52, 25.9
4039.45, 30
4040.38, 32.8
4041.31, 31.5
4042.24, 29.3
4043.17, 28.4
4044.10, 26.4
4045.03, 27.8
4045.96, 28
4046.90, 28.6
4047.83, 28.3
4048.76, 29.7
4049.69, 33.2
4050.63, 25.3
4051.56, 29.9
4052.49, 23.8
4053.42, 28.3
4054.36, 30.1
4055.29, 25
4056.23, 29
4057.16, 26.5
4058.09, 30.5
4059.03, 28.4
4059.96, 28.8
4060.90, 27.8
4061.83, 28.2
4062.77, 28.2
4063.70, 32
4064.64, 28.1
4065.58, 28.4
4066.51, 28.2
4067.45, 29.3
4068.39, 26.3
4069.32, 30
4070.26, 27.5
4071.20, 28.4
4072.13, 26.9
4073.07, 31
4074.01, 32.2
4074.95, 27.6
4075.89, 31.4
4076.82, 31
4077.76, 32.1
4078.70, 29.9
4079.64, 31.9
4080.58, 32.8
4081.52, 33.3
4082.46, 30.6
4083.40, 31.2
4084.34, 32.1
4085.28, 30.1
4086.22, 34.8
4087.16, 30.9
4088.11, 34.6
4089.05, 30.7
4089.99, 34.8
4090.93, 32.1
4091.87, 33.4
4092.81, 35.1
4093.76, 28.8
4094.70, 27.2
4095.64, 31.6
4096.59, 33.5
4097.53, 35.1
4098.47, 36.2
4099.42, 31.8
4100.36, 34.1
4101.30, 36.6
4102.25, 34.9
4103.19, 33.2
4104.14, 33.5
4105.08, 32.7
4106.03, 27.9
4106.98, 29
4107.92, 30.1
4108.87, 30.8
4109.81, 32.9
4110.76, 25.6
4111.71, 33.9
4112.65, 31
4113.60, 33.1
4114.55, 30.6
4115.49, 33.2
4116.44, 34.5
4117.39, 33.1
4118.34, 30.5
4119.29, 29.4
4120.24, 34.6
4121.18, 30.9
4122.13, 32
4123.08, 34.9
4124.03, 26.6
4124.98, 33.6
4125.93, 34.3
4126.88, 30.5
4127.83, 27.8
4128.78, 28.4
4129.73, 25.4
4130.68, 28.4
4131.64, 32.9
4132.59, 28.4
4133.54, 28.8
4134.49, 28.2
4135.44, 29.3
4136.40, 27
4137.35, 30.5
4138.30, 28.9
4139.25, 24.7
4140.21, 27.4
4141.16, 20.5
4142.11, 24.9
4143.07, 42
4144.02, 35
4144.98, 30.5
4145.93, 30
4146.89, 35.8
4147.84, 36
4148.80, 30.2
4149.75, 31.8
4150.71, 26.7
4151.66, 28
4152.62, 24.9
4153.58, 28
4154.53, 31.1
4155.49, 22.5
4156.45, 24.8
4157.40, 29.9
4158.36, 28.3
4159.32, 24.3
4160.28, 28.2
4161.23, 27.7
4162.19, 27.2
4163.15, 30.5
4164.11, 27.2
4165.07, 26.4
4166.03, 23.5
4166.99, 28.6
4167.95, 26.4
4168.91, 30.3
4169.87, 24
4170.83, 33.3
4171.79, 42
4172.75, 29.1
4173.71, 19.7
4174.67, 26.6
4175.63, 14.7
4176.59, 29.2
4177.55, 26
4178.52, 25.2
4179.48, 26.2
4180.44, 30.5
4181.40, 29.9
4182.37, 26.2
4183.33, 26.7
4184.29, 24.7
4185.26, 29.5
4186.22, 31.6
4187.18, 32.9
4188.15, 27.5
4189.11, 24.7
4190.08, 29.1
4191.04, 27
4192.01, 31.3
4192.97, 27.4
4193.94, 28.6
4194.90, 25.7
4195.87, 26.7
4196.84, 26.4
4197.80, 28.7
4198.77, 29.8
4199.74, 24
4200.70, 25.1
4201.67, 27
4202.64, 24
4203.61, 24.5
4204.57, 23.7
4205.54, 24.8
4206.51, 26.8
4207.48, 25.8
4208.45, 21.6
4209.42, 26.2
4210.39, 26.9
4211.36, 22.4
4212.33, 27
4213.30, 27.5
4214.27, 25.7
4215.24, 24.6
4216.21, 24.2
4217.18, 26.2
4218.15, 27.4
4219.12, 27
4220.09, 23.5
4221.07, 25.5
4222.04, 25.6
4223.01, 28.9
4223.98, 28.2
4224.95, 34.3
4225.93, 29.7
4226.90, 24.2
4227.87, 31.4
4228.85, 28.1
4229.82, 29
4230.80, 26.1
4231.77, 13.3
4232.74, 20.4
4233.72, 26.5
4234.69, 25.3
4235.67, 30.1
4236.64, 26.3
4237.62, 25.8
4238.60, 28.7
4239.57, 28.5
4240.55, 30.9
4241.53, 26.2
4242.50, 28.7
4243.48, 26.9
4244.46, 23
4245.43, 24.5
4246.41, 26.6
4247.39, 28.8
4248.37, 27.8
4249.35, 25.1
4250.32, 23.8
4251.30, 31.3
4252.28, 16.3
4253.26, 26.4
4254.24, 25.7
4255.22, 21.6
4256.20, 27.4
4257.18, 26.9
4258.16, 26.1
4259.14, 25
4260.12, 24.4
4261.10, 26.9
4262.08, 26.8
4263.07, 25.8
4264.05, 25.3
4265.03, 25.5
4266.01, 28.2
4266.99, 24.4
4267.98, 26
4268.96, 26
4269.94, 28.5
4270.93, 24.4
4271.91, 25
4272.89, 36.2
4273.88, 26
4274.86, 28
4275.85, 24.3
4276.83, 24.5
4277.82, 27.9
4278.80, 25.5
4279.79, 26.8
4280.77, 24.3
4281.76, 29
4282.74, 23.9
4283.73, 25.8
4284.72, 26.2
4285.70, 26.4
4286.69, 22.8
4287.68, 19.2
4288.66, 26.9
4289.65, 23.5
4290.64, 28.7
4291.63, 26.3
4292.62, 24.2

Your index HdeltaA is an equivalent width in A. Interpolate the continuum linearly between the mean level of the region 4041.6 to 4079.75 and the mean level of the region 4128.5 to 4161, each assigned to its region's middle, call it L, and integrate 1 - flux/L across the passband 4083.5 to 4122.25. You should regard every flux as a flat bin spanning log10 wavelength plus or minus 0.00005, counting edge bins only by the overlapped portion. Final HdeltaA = -4.5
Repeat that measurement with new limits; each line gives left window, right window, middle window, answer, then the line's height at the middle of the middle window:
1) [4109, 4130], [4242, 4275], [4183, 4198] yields 0.3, 28.7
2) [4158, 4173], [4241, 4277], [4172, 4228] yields 1.9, 27.6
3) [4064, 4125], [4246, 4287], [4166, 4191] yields 1.0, 28.8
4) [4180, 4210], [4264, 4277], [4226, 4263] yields 1.1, 26.8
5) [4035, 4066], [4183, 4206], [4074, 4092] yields -2.3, 28.2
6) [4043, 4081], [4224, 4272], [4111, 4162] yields -3.7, 27.8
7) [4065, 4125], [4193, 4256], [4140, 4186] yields 0.8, 28.7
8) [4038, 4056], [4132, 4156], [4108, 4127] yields -1.8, 29.1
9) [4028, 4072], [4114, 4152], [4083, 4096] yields -1.1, 29.5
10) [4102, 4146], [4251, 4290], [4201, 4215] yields 1.3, 27.8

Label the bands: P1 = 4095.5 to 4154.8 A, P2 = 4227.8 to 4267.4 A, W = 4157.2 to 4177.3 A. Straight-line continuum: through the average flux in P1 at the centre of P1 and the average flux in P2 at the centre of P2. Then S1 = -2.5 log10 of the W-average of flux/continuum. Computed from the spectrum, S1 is 0.07 mag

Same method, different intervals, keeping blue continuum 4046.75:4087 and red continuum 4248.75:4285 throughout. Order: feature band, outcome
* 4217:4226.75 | -0.032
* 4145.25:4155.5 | -0.070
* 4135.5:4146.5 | -0.040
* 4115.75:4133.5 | -0.087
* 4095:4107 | -0.149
